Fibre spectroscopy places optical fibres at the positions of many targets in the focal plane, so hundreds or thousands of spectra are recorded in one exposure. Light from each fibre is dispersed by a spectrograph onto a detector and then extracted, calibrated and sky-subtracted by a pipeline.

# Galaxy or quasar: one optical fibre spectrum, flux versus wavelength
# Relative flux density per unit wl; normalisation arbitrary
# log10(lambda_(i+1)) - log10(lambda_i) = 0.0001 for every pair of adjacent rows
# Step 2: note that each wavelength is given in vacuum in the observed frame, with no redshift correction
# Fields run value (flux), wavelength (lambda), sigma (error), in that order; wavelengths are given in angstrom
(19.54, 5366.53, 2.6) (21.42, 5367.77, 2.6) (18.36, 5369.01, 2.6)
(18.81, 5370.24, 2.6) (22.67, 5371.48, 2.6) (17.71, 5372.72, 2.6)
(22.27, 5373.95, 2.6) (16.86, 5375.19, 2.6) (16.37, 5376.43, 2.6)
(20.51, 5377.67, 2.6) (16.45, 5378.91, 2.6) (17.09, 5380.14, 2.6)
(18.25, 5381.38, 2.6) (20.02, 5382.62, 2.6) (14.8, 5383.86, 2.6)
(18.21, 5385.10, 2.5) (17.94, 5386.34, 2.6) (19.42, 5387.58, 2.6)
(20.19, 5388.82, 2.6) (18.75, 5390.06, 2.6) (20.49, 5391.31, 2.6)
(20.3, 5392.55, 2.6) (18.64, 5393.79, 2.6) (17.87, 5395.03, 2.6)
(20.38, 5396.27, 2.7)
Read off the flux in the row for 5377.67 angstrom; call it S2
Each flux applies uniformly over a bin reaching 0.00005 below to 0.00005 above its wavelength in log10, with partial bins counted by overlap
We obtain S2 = 20.51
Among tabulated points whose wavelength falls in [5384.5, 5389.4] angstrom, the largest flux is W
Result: 20.19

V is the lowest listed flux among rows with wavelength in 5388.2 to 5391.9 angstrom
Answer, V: 18.75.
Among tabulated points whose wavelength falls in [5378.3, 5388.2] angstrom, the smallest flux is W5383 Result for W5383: 14.8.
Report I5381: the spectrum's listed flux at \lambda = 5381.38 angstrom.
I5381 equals 18.25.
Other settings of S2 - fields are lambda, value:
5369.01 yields 18.36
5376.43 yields 16.37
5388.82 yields 20.19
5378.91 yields 16.45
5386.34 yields 17.94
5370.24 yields 18.81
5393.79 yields 18.64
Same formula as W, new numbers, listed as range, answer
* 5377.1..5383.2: 20.51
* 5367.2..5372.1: 22.67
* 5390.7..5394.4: 20.49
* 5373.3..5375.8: 22.27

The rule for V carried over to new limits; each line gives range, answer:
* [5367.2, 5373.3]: 17.71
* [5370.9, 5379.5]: 16.37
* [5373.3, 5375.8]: 16.86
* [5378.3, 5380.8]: 16.45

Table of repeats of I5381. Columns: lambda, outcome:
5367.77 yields 21.42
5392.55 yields 20.3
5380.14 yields 17.09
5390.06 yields 18.75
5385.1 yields 18.21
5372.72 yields 17.71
